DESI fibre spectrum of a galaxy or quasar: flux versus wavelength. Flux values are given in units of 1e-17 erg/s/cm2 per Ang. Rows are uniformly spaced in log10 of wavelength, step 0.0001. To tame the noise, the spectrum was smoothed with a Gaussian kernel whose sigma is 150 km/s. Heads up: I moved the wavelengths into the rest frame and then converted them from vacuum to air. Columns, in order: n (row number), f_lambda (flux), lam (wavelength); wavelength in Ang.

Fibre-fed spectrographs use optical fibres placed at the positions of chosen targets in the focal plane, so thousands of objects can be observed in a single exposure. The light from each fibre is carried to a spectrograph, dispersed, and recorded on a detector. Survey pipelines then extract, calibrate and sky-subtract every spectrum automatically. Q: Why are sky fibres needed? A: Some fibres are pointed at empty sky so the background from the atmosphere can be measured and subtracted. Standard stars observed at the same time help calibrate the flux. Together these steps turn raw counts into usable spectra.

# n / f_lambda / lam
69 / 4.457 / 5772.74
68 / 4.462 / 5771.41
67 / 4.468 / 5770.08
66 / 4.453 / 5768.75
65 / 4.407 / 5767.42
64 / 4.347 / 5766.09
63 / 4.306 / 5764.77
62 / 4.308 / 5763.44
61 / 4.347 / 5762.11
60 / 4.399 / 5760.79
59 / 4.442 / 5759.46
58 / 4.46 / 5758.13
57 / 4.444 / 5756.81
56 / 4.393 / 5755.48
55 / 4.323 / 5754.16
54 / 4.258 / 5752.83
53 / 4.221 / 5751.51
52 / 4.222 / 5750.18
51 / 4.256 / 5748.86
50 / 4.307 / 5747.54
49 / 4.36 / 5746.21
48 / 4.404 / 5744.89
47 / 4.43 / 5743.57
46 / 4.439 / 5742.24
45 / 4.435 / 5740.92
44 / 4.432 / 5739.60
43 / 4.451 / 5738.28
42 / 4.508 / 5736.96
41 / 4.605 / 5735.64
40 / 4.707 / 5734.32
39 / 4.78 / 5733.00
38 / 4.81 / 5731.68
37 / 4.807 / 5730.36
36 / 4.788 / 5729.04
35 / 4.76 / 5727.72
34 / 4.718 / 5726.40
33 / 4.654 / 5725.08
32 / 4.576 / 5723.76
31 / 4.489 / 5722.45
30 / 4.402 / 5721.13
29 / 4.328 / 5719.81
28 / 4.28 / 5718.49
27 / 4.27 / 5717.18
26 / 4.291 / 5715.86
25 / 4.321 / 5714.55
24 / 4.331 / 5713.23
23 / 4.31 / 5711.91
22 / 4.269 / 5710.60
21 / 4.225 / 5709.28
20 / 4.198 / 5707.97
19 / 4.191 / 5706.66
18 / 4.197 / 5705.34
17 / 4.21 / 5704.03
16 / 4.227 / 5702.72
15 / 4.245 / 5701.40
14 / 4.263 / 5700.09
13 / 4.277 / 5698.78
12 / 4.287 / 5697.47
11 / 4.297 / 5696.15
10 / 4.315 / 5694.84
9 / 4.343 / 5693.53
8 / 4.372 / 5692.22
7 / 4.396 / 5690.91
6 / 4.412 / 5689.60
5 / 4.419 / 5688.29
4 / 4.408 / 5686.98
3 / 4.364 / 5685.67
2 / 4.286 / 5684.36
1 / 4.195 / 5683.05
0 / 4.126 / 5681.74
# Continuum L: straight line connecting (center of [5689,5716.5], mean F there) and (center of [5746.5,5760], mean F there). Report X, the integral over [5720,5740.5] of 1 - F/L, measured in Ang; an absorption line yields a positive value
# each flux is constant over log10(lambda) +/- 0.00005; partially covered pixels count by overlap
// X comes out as -1.5 Ang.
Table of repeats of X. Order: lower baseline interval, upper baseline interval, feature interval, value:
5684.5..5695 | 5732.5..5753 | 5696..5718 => 0.7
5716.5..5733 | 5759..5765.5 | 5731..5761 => 0.1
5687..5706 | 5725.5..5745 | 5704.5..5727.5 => 0.5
